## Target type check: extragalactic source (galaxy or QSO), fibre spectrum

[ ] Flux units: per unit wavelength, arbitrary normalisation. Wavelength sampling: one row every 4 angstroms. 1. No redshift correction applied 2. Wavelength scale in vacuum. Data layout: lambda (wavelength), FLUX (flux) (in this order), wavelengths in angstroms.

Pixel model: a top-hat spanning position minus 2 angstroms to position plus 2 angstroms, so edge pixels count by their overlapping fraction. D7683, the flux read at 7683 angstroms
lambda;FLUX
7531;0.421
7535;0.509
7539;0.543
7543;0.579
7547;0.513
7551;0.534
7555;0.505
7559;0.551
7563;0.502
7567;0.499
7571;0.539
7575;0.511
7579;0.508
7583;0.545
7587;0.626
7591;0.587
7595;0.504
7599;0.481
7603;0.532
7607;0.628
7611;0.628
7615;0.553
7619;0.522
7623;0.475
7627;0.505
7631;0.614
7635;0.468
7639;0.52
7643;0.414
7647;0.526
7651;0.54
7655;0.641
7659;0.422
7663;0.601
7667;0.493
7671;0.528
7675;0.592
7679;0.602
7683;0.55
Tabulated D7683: 0.55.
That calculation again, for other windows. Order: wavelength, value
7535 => 0.509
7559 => 0.551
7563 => 0.502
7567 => 0.499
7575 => 0.511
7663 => 0.601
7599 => 0.481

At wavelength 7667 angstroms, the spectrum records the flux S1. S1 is 0.493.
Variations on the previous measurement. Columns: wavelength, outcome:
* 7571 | 0.539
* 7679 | 0.602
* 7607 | 0.628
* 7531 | 0.421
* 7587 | 0.626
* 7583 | 0.545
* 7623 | 0.475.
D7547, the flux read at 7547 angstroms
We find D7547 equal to 0.513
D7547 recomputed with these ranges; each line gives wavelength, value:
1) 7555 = 0.505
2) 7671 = 0.528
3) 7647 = 0.526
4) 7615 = 0.553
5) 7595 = 0.504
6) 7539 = 0.543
